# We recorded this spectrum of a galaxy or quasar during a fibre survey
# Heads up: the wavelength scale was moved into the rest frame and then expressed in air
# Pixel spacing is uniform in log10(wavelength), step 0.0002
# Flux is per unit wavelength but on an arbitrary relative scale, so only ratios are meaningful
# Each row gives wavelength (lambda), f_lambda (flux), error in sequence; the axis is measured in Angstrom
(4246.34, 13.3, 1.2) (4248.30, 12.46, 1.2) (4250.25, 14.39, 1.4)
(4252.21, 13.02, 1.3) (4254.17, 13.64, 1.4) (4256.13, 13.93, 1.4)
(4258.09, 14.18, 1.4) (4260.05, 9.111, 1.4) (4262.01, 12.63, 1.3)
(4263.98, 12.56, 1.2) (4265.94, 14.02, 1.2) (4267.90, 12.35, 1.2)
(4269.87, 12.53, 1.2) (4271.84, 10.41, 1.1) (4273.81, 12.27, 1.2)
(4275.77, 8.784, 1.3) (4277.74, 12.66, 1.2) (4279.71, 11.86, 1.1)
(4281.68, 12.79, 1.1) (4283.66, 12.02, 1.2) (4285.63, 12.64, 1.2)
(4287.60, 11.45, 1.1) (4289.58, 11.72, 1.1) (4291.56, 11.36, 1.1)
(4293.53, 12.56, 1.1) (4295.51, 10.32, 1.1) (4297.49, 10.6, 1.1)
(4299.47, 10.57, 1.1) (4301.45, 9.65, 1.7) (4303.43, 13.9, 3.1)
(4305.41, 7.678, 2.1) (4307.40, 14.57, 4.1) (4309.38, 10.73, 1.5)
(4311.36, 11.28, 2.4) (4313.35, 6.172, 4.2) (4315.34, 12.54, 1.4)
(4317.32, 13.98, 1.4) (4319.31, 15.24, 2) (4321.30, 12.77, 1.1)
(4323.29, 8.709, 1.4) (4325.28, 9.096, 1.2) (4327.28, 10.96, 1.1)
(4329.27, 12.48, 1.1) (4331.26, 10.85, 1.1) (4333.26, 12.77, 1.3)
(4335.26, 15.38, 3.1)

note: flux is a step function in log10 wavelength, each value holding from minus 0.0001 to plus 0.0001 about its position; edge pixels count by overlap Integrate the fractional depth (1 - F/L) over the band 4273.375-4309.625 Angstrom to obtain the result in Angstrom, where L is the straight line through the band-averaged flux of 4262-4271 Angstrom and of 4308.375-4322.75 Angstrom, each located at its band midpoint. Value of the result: 2.3 Angstrom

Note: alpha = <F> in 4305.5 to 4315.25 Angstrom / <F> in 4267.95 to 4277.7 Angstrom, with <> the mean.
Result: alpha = 0.9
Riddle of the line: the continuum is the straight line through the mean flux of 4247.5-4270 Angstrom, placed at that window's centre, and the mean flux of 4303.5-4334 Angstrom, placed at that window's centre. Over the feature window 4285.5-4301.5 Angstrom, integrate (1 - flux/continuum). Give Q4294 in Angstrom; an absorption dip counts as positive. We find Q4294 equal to 1.1 Angstrom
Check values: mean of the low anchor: 12.9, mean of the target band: 11.2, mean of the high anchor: 11.4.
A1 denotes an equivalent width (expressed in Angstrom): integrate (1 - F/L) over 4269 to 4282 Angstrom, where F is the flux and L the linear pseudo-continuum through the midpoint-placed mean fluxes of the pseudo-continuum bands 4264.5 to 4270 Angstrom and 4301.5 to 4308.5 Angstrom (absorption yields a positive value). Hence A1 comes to 1.2 Angstrom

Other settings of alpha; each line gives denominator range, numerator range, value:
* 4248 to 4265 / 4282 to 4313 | 0.88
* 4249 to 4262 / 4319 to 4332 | 0.87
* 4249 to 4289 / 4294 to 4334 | 0.91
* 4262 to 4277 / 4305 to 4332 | 0.95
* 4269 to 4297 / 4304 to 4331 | 0.97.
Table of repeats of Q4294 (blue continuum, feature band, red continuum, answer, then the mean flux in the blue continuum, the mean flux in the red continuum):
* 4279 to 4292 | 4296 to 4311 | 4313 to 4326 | 0.8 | 12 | 11.5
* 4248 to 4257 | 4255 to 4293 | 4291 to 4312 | 1.3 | 13.6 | 11.2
